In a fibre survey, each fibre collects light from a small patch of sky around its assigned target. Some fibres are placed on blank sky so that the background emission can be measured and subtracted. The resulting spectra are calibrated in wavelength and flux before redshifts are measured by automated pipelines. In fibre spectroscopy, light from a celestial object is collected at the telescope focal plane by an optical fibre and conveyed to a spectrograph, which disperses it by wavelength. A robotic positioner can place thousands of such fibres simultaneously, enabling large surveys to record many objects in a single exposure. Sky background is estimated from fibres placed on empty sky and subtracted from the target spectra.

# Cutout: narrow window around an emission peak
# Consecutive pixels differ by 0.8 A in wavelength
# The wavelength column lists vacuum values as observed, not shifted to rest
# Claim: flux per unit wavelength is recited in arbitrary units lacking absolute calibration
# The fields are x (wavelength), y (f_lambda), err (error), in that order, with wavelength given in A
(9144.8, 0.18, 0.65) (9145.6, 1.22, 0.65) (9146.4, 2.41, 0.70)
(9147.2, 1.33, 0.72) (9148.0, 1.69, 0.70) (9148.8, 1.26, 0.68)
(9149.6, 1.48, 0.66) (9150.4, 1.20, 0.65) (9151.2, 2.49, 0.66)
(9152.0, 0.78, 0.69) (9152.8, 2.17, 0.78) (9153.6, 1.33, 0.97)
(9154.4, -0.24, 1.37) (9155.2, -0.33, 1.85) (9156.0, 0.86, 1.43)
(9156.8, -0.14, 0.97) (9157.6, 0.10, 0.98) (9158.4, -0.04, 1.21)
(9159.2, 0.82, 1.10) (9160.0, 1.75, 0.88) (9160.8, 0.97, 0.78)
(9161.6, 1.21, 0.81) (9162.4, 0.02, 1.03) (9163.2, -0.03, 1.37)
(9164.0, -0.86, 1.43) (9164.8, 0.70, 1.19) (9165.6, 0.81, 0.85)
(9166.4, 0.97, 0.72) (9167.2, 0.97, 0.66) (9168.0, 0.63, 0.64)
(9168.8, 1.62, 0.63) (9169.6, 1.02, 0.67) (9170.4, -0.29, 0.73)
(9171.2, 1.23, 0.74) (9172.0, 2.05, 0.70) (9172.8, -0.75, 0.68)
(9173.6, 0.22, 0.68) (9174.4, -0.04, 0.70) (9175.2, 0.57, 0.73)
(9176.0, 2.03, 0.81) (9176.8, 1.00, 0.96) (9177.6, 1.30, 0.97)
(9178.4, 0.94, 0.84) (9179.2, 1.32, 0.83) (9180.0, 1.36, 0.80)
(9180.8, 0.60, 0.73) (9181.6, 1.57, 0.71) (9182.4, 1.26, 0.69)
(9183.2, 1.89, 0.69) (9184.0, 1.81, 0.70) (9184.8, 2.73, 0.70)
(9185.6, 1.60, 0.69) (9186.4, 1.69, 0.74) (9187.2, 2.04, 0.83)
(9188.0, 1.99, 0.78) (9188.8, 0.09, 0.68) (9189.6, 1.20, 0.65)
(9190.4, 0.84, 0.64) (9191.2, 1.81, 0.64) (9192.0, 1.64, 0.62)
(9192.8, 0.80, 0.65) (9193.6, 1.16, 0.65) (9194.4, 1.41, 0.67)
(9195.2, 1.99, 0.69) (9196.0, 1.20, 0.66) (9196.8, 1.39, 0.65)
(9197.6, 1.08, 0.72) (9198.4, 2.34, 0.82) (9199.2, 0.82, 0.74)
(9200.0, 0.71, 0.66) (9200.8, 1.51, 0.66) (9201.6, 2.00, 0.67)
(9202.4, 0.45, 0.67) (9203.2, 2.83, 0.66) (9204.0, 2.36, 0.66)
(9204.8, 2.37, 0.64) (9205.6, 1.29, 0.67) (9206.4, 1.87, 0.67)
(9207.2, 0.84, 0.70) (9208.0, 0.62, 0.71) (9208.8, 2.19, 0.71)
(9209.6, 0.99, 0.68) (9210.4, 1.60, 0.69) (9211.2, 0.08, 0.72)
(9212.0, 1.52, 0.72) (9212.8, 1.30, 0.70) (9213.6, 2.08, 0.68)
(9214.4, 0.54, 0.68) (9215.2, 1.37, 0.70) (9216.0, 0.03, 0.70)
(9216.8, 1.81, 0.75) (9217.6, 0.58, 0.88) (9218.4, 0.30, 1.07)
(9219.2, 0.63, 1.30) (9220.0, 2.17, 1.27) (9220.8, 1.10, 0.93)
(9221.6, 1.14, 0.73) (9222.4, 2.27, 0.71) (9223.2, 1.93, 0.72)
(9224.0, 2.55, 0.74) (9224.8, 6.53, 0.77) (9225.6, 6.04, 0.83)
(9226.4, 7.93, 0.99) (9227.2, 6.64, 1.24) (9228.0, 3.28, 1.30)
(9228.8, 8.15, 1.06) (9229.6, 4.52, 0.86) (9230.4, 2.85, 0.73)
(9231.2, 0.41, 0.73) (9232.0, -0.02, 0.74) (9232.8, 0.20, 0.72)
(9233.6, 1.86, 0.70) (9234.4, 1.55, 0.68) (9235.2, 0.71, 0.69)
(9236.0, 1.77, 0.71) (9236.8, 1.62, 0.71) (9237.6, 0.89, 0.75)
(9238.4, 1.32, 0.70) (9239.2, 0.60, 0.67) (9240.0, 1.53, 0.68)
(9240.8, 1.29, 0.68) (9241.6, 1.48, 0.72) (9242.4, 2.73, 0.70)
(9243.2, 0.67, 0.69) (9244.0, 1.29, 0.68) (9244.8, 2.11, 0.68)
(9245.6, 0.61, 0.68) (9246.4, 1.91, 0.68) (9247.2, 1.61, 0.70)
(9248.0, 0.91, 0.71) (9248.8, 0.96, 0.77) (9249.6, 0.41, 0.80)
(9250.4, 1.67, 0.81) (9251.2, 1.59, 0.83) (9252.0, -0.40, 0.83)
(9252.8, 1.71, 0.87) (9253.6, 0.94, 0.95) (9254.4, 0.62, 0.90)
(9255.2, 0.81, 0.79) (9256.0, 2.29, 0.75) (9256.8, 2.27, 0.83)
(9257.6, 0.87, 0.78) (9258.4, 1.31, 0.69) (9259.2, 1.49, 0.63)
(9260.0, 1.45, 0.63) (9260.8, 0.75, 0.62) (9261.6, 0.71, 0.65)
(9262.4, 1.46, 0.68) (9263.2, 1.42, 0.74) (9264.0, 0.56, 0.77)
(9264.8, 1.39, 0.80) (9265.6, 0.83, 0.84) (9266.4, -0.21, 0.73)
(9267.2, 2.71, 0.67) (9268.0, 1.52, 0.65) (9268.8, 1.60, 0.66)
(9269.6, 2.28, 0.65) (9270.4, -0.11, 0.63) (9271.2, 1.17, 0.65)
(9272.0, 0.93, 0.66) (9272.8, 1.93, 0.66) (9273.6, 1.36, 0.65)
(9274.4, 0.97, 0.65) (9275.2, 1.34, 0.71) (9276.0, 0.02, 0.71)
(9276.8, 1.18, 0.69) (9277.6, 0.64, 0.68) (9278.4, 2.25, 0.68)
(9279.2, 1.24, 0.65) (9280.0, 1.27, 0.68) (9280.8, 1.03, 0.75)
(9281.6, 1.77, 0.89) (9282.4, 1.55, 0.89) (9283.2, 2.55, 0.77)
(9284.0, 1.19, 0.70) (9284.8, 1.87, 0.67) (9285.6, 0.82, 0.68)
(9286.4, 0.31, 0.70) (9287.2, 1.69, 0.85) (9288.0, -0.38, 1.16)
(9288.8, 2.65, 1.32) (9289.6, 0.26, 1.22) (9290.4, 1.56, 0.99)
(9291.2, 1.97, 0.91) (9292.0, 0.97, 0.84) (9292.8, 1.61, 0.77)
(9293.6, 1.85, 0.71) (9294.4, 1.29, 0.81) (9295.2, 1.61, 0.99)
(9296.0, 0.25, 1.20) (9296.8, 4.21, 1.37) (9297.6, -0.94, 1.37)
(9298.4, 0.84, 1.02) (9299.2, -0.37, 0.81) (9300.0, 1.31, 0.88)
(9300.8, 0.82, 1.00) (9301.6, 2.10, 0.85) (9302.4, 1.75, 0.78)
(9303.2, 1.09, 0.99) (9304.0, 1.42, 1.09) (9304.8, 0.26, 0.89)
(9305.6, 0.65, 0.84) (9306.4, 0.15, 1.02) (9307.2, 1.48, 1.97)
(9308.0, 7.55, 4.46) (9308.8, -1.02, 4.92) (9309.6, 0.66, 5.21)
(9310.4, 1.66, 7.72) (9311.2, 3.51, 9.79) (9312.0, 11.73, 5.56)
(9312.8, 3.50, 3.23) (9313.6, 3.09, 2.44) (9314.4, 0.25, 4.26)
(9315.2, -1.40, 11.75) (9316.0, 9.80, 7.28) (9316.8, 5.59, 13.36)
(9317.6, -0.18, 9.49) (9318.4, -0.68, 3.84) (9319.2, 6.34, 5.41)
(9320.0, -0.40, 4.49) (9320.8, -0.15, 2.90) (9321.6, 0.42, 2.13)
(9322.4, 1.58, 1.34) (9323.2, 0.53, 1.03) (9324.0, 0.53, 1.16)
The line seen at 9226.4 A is H-beta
